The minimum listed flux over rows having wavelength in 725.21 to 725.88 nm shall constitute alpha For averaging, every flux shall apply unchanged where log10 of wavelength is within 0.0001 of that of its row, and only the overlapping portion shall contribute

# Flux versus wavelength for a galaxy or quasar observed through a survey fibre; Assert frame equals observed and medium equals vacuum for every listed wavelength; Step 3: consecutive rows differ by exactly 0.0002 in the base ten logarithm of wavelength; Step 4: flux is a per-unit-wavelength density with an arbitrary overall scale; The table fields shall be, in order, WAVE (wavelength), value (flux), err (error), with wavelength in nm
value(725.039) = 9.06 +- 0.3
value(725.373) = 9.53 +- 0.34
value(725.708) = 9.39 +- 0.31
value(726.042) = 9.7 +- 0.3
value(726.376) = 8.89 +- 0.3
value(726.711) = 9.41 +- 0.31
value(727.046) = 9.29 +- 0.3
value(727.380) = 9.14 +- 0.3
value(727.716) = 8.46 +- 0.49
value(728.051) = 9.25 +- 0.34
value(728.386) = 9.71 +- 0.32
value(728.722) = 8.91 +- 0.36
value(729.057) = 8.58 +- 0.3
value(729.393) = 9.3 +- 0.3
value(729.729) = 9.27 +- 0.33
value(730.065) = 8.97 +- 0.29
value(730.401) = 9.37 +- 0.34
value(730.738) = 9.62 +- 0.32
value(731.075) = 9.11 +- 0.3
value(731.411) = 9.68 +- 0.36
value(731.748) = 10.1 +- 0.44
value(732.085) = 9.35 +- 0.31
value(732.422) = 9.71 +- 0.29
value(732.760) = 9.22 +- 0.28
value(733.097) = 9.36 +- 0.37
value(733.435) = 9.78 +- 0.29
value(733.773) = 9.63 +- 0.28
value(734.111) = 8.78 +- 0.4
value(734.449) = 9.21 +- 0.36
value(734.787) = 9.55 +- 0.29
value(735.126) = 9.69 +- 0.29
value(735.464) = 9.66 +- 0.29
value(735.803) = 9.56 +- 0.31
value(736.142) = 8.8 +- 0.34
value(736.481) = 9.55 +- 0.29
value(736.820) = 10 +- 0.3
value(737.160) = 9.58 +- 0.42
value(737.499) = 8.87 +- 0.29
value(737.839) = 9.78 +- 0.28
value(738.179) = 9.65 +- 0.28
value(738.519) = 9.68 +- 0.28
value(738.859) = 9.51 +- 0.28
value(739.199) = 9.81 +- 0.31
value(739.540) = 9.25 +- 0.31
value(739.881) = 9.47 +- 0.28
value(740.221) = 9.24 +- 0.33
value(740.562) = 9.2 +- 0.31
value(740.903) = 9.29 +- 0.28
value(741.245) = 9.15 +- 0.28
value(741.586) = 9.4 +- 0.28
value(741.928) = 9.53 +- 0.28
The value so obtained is 9.39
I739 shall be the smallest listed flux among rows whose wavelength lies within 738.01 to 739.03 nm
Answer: 9.51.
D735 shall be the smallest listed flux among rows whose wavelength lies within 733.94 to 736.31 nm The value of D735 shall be 8.78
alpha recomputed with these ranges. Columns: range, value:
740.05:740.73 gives 9.2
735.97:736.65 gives 8.8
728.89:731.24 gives 8.58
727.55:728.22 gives 8.46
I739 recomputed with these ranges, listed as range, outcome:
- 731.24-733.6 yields 9.22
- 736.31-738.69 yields 8.87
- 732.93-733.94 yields 9.36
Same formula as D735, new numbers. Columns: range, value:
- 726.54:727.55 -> 9.14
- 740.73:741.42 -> 9.15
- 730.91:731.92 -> 9.11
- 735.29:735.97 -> 9.56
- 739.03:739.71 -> 9.25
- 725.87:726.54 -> 8.89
